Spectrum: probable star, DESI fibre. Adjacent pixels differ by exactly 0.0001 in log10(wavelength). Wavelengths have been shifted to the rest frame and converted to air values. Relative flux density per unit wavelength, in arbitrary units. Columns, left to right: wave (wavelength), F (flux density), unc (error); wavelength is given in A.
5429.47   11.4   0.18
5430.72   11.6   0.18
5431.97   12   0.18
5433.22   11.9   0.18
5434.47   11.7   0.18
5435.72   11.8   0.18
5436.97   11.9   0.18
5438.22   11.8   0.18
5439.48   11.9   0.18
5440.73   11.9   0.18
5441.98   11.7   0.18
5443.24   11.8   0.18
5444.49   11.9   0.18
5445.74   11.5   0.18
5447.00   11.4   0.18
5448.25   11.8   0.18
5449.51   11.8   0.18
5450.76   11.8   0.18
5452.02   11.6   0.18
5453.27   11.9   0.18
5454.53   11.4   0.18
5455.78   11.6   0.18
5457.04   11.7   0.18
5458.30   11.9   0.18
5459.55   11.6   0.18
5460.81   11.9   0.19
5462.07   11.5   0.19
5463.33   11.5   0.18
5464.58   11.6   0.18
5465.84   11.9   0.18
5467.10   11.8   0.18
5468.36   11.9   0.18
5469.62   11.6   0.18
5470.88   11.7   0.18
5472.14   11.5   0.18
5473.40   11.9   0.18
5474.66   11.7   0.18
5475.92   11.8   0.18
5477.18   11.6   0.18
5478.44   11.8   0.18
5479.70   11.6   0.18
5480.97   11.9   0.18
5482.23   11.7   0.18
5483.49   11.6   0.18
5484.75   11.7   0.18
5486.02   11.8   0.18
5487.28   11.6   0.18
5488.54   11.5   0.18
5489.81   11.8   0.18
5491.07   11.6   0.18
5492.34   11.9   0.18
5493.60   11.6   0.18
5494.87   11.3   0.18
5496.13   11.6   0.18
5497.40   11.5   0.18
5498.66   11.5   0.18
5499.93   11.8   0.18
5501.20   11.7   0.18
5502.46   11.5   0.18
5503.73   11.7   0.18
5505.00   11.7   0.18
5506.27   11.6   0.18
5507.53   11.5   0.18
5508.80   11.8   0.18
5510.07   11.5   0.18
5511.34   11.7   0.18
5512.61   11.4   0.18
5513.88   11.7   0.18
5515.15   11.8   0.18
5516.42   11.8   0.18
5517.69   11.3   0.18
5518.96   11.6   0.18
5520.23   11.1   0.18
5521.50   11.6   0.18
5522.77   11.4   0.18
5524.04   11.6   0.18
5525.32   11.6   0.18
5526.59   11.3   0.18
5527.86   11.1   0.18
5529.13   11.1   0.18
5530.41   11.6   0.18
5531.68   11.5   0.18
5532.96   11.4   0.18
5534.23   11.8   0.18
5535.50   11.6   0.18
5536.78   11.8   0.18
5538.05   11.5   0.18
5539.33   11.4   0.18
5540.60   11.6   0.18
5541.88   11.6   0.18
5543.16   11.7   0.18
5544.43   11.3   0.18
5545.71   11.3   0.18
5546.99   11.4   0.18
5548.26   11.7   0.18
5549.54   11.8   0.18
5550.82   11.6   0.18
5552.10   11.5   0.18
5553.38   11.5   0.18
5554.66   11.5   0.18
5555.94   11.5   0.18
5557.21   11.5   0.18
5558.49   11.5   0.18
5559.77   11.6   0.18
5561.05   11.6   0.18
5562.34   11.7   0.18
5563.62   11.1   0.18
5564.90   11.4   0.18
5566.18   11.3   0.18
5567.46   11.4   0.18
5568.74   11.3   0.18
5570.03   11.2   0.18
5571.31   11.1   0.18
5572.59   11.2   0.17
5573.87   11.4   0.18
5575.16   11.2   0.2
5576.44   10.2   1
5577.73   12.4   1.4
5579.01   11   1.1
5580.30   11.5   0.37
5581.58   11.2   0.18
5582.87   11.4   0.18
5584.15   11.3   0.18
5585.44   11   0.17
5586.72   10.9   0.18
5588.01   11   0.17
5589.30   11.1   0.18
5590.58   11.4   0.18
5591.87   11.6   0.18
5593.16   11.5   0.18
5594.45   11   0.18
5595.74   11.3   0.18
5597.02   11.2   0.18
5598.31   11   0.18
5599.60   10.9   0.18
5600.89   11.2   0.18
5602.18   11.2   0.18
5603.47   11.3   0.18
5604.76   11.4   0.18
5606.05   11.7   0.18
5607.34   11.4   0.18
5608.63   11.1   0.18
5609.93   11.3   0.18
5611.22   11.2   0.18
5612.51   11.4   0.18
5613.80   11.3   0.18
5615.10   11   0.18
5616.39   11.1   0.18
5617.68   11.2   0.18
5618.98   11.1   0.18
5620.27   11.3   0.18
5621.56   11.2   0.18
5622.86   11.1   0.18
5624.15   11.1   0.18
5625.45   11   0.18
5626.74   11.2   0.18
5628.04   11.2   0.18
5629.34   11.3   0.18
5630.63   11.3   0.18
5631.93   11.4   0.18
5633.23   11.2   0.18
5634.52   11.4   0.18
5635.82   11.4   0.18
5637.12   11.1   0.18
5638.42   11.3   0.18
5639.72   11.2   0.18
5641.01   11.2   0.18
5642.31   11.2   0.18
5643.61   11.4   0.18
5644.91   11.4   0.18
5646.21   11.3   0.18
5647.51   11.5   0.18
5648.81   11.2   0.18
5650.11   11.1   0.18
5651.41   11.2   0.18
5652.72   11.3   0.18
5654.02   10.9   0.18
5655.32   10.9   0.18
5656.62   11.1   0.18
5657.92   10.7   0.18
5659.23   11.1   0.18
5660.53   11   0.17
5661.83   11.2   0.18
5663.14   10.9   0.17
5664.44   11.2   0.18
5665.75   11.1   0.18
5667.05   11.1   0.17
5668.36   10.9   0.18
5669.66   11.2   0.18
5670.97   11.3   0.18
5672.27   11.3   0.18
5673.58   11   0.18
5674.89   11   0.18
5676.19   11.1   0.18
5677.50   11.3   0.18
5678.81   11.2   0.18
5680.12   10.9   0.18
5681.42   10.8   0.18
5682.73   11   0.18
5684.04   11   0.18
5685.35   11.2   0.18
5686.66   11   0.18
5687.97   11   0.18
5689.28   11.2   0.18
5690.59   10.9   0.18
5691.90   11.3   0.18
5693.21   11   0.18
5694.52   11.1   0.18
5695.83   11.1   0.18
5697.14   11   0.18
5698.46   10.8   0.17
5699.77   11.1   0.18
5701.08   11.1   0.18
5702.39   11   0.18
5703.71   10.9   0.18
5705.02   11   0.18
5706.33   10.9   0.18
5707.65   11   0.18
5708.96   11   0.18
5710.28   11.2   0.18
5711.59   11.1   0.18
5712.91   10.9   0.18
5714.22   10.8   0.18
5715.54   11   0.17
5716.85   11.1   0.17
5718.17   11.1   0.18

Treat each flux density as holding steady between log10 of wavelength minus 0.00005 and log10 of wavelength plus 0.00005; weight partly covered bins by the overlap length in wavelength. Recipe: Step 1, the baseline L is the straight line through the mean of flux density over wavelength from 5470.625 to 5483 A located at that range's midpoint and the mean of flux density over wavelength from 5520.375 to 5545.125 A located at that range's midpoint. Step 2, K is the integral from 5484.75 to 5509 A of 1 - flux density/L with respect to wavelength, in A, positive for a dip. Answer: 0.0 A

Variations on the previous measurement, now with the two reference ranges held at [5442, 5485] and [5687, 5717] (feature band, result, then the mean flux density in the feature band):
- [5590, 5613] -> 0.1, 11.3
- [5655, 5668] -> 0.1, 11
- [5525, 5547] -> 0.0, 11.5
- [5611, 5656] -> 0.0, 11.2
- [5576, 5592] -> 0.2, 11.2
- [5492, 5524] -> 0.0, 11.6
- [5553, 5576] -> 0.1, 11.4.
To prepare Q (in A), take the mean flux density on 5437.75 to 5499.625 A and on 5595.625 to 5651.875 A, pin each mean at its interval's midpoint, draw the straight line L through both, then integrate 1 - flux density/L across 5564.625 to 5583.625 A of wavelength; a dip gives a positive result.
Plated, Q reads 0.18 A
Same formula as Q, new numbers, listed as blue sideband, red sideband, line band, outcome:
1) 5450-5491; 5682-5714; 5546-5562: -0.1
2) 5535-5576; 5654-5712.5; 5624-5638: 0.0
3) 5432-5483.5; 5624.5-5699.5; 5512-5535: 0.1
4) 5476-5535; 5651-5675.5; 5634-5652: -0.2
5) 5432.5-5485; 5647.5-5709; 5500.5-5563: -0.2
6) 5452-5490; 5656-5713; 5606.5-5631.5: 0.1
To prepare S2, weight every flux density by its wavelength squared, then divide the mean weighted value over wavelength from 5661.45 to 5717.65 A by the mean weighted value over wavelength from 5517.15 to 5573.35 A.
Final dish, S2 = 1.02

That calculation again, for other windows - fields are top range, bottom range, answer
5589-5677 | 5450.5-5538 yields 1.01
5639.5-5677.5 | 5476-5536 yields 1.02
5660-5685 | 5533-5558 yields 1.00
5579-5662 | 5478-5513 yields 1.01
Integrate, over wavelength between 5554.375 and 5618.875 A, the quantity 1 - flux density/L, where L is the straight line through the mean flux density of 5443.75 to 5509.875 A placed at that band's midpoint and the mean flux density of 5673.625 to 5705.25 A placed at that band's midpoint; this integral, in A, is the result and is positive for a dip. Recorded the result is 0.38 A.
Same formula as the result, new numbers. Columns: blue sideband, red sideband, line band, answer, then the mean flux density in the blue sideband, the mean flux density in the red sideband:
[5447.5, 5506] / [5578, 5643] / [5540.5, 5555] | -0.1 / 11.7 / 11.2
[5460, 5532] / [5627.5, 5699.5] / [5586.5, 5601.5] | 0.2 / 11.6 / 11.1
